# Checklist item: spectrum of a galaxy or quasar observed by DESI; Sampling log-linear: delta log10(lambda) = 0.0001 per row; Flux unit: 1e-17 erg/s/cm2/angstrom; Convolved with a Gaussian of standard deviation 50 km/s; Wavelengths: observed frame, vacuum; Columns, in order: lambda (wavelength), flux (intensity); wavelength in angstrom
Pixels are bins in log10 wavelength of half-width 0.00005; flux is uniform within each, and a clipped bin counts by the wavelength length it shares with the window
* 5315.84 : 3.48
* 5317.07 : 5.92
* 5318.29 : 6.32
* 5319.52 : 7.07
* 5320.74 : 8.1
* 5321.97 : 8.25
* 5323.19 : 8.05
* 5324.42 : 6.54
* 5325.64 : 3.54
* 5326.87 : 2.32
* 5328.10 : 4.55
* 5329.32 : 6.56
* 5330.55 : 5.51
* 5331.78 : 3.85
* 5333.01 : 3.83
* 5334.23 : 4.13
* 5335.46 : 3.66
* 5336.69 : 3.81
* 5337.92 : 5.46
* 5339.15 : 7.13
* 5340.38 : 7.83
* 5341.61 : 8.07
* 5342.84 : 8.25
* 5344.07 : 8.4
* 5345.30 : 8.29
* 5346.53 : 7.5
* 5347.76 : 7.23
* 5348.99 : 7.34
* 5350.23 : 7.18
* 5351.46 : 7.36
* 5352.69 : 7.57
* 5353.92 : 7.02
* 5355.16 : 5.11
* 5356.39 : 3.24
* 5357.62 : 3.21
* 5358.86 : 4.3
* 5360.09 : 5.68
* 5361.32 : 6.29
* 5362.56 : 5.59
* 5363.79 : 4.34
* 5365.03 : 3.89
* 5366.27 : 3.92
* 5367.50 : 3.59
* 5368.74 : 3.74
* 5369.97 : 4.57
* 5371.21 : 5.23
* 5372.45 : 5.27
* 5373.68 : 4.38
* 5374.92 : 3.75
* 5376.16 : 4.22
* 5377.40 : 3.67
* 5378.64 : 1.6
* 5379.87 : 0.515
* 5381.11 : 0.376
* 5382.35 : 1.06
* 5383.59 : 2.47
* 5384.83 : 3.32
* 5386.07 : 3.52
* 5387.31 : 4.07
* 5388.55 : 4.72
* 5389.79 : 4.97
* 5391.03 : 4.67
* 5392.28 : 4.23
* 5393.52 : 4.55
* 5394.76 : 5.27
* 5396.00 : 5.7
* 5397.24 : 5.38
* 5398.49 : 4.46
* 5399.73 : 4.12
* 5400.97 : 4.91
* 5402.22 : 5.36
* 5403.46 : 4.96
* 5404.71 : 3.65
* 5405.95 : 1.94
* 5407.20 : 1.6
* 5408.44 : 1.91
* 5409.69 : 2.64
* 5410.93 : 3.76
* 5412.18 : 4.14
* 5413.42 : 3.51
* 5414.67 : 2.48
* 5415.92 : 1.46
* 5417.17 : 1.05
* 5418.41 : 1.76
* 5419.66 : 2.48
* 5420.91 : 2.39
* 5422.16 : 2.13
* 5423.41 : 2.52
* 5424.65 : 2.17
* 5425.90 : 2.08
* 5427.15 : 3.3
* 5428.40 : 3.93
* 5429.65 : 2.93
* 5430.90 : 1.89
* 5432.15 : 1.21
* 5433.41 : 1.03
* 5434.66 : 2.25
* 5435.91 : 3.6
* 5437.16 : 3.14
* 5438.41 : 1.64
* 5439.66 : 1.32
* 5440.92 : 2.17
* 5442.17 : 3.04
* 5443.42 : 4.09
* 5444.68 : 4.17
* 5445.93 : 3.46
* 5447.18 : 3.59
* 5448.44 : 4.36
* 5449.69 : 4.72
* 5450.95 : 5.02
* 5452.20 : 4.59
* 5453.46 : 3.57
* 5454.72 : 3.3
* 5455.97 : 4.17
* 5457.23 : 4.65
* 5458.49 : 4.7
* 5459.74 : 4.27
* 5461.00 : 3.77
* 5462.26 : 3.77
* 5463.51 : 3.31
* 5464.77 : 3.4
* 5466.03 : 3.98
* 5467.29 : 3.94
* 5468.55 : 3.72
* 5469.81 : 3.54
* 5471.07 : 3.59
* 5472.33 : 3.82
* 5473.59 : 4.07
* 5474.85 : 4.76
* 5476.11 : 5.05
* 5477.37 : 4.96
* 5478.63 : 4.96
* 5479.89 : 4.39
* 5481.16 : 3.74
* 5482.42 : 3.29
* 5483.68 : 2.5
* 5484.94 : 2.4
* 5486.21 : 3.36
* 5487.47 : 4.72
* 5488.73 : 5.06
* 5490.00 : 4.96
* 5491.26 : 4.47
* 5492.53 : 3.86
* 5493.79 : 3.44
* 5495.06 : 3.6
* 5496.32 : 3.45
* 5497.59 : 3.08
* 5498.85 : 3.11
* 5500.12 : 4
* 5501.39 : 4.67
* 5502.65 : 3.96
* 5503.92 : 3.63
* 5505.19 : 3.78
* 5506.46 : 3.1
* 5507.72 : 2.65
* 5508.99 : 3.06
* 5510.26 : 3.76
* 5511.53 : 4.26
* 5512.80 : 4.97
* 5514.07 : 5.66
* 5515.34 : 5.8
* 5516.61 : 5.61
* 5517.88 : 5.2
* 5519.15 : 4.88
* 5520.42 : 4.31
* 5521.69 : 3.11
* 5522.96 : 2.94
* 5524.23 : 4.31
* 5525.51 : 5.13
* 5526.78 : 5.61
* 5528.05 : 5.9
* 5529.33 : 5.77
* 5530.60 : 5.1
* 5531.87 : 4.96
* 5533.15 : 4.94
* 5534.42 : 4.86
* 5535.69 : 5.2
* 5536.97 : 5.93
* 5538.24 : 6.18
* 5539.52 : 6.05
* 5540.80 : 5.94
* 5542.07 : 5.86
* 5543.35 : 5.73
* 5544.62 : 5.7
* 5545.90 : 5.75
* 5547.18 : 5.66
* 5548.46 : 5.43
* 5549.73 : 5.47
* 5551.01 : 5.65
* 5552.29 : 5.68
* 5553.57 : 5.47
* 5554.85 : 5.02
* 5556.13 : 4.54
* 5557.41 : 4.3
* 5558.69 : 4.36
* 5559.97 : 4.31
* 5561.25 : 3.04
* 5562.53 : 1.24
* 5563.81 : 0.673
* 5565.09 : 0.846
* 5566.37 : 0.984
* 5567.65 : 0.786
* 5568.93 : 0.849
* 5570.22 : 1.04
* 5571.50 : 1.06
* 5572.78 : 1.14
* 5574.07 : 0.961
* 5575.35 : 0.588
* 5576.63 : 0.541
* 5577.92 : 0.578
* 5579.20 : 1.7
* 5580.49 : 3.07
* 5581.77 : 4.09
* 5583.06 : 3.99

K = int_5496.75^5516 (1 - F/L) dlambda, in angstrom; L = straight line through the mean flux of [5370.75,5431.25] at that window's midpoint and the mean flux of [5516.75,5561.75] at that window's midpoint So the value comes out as 3.0 angstrom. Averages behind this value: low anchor 3.32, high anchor 5.11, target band 3.96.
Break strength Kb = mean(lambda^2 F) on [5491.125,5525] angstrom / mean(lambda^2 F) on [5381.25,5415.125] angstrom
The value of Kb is 1.11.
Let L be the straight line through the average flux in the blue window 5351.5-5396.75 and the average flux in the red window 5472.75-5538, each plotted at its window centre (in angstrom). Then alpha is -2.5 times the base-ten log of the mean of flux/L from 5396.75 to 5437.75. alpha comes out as 0.41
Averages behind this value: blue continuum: 4.2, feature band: 2.9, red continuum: 4.33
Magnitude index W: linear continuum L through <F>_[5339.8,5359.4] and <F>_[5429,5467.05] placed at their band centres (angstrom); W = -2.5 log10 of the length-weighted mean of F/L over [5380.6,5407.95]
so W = 0.31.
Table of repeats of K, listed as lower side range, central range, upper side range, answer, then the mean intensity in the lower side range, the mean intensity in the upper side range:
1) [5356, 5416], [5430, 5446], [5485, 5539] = 6.1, 3.82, 4.42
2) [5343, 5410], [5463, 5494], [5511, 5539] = 5.7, 4.55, 5.04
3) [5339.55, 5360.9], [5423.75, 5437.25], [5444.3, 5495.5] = 6.7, 6.68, 4.03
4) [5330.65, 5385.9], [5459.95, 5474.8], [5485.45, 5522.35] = 1.9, 4.93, 4.12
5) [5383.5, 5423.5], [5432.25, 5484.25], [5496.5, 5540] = 4.8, 3.54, 4.56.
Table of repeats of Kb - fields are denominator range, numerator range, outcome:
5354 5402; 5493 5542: 1.17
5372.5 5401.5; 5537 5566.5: 1.30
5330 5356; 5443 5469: 0.66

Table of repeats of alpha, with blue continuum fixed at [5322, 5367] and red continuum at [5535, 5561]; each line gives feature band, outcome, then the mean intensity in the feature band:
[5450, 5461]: 0.29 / 4.27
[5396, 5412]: 0.43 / 3.81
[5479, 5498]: 0.41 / 3.78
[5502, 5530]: 0.22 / 4.43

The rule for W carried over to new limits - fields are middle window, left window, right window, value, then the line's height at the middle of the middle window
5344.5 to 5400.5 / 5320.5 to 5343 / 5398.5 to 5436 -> -0.08 mag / 4.3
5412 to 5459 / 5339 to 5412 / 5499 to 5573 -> 0.45 mag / 4.53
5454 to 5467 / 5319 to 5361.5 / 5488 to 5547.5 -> 0.29 mag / 5.11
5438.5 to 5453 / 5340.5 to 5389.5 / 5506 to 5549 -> 0.34 mag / 4.94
